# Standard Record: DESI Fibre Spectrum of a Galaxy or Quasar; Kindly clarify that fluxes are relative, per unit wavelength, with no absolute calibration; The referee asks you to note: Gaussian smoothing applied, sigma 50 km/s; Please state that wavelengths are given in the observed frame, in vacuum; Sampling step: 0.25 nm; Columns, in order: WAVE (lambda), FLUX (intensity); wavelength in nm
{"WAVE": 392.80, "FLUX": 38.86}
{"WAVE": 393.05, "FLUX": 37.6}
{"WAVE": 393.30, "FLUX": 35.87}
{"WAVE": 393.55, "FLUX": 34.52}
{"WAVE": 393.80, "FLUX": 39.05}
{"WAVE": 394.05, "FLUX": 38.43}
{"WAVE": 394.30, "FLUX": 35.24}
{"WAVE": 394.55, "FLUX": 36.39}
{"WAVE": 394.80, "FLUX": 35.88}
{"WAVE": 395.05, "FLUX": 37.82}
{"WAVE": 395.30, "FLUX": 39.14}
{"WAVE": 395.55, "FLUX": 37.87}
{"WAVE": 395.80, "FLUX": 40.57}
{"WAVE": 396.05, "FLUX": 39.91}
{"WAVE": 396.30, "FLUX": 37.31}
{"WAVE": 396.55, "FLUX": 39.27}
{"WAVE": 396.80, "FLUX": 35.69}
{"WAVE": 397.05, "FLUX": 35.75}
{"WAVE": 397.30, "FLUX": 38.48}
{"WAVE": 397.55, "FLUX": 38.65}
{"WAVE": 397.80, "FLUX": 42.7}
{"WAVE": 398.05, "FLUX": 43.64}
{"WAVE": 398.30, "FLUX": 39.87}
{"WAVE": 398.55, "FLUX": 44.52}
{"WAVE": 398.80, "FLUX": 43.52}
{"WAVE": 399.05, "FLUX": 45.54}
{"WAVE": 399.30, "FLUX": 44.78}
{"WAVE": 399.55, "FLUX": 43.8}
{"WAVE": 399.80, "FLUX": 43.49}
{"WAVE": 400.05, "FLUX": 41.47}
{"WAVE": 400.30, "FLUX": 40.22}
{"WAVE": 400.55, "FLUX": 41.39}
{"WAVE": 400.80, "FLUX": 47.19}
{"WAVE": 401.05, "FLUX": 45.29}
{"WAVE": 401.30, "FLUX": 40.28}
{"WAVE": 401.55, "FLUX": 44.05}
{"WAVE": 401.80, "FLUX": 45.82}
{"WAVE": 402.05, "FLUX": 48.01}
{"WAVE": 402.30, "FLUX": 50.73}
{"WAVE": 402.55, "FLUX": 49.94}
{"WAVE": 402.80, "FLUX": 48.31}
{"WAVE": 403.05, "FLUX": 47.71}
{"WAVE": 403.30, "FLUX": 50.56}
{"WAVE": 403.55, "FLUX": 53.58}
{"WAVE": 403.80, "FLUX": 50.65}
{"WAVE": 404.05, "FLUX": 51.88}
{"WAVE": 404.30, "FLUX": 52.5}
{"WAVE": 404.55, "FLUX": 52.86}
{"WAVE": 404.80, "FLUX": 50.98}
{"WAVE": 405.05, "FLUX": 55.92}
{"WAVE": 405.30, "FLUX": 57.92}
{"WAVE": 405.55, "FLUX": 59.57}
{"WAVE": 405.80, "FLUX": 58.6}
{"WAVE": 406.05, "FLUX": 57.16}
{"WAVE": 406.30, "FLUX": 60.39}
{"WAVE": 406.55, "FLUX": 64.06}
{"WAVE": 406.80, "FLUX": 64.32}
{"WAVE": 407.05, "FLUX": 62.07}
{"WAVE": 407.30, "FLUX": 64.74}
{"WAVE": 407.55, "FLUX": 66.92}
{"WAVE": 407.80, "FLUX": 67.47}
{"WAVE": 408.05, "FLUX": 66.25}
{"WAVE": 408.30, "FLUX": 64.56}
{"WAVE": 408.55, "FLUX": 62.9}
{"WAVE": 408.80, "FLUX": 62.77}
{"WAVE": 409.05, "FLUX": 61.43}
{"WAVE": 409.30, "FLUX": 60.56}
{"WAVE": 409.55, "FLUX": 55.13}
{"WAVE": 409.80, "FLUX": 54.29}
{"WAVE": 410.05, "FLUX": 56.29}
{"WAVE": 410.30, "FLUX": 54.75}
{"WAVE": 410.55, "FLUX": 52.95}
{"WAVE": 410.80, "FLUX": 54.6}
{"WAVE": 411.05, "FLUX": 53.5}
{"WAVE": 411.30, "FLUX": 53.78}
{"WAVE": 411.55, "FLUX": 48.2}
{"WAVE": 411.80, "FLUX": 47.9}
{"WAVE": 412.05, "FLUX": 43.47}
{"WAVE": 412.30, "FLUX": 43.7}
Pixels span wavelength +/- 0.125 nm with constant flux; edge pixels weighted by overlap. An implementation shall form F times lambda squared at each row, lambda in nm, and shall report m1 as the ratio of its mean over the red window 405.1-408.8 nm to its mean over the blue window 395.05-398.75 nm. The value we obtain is 1.66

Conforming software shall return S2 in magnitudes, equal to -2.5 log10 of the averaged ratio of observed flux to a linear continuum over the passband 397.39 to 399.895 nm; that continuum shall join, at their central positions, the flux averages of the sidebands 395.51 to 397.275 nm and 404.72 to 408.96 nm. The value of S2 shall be 0.00 mag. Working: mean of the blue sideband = 38.1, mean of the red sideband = 61.7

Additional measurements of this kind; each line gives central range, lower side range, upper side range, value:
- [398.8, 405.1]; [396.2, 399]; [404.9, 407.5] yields 0.07 mag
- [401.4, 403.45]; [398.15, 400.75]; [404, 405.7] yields 0.03 mag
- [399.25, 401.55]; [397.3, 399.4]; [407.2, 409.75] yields 0.09 mag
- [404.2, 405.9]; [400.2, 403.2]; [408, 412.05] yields -0.11 mag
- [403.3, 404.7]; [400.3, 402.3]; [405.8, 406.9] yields 0.03 mag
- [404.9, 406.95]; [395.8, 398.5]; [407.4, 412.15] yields -0.15 mag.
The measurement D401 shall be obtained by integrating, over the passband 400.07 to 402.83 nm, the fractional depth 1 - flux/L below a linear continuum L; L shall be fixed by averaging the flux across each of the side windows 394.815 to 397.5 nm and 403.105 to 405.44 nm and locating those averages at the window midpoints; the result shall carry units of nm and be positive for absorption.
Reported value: 0.142 nm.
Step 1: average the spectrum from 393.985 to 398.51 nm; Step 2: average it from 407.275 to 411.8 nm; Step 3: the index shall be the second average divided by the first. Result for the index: 1.52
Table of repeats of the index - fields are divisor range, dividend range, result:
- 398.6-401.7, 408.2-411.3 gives 1.33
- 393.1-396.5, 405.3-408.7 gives 1.67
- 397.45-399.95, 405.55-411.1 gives 1.40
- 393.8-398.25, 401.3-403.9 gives 1.26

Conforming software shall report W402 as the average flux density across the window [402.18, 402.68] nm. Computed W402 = 50.3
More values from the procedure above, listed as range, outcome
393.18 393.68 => 35.2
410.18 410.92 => 54.1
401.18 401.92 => 43.4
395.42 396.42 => 38.9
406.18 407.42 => 63.1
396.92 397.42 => 37.1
